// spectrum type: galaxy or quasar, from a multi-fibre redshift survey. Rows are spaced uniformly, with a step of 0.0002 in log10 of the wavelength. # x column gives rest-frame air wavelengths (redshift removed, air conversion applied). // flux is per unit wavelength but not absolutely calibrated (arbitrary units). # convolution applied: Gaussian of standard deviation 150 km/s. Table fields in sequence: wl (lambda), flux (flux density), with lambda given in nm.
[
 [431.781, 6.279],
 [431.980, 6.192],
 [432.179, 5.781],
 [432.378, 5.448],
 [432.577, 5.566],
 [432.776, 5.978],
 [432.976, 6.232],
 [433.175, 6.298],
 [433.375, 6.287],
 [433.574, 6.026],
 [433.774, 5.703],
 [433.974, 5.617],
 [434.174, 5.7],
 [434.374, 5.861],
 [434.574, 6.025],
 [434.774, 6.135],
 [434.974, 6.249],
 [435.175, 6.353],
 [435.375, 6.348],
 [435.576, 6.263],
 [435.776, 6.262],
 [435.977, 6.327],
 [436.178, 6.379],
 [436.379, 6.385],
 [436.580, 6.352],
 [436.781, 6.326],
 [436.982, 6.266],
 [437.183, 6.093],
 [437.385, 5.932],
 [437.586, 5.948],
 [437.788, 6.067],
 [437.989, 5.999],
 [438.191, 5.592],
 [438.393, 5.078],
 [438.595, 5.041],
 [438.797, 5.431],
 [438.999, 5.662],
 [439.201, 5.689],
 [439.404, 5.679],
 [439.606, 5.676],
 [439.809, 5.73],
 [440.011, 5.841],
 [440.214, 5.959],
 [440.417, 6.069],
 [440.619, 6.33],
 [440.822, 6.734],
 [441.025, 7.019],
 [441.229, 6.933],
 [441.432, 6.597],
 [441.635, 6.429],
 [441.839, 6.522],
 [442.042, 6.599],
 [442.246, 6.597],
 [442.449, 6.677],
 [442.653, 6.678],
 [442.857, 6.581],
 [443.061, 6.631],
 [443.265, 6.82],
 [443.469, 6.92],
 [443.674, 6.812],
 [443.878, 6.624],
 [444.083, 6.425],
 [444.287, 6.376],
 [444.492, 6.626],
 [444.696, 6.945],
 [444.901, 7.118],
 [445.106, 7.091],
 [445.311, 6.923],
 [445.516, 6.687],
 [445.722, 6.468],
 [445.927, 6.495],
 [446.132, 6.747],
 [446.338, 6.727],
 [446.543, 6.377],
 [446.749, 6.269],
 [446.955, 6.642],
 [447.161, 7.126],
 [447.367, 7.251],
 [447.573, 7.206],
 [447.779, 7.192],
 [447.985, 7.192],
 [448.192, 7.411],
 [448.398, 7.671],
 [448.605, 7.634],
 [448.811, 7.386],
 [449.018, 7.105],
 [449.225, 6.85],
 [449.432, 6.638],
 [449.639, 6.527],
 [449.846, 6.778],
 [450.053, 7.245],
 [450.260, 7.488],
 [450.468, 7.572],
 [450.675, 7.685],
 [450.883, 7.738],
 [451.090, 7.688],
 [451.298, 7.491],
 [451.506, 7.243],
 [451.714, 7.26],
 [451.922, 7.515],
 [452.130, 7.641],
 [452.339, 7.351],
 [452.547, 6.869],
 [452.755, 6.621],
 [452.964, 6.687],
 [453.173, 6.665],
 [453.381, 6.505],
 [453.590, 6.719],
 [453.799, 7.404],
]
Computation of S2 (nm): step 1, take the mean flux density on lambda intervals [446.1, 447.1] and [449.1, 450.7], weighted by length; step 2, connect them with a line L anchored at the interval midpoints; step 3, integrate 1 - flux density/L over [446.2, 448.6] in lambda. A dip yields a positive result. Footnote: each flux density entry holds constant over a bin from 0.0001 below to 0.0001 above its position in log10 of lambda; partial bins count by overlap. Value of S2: -0.12 nm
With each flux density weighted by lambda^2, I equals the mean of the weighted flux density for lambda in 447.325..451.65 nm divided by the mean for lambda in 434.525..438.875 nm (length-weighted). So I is 1.3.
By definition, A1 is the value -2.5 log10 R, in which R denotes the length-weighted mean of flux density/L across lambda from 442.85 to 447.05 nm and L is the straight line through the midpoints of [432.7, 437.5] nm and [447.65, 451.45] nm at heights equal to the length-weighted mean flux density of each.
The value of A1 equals 0.039 mag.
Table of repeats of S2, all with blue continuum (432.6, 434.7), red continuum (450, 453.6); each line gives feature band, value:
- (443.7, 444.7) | 0.02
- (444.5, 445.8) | -0.02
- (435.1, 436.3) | -0.04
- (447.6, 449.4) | -0.07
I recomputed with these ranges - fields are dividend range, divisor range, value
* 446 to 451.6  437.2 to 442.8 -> 1.22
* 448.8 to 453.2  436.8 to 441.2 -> 1.28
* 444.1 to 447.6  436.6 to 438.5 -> 1.18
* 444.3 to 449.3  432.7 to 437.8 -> 1.20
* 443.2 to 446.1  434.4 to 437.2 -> 1.12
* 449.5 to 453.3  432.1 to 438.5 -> 1.29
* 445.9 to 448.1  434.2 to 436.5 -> 1.16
